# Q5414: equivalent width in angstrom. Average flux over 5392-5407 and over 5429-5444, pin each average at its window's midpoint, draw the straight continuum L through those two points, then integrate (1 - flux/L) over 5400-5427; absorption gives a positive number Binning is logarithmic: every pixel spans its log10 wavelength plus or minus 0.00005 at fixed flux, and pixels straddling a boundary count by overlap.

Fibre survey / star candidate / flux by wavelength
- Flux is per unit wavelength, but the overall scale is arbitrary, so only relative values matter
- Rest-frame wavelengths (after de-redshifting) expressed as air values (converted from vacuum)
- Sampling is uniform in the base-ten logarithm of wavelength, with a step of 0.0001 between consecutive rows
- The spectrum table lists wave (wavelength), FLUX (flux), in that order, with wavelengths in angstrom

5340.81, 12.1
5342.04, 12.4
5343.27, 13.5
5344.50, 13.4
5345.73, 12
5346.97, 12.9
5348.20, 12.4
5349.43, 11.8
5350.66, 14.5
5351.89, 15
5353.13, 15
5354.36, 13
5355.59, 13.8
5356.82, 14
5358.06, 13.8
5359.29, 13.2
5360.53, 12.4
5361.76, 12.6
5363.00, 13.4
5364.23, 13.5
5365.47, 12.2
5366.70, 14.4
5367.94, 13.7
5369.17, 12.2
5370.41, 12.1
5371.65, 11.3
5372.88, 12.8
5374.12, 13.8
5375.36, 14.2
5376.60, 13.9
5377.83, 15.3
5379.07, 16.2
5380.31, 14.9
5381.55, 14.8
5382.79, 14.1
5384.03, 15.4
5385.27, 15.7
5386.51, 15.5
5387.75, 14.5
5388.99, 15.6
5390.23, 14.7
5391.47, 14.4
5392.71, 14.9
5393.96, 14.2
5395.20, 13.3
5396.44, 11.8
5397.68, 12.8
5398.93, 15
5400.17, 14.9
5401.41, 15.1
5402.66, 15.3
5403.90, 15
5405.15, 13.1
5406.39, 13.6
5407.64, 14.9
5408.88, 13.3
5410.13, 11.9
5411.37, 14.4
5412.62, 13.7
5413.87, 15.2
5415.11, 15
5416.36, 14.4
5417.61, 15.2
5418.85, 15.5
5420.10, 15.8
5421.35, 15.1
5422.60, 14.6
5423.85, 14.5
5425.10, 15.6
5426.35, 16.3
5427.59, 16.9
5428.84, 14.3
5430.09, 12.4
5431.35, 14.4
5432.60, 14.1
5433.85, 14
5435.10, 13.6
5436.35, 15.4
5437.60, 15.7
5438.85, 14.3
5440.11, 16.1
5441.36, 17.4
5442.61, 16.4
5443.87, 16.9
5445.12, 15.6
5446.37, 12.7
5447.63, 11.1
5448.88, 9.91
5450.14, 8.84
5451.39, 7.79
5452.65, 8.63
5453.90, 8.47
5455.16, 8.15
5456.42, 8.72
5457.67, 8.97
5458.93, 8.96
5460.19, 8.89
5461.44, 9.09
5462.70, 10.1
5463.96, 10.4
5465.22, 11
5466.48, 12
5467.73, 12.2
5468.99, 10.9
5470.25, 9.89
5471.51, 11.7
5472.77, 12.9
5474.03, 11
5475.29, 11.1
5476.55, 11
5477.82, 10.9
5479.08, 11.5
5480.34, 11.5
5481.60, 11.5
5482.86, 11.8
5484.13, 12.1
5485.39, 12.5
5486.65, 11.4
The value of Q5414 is -0.4 angstrom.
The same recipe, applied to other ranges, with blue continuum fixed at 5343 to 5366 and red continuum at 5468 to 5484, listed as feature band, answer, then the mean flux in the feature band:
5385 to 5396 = -1.7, 14.7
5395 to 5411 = -1.7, 13.9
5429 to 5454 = -2.9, 13.3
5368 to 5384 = -1.1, 13.9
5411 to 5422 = -2.4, 14.9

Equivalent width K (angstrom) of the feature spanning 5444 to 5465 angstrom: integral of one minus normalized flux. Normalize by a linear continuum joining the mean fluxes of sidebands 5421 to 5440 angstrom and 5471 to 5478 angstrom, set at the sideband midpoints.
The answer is 4.90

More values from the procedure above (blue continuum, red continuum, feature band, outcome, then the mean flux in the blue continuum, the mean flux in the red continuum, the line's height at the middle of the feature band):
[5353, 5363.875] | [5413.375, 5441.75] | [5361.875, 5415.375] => 0.1 angstrom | 13.4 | 15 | 14.1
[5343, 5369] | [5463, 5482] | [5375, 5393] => -3.0 angstrom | 13.3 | 11.3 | 12.8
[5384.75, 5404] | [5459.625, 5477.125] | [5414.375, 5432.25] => -2.6 angstrom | 14.5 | 10.9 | 13.1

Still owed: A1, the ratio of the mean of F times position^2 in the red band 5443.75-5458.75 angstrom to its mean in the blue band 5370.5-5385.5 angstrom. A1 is 0.74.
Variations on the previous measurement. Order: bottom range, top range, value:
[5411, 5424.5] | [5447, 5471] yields 0.66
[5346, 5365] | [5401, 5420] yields 1.10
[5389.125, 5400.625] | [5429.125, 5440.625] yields 1.04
